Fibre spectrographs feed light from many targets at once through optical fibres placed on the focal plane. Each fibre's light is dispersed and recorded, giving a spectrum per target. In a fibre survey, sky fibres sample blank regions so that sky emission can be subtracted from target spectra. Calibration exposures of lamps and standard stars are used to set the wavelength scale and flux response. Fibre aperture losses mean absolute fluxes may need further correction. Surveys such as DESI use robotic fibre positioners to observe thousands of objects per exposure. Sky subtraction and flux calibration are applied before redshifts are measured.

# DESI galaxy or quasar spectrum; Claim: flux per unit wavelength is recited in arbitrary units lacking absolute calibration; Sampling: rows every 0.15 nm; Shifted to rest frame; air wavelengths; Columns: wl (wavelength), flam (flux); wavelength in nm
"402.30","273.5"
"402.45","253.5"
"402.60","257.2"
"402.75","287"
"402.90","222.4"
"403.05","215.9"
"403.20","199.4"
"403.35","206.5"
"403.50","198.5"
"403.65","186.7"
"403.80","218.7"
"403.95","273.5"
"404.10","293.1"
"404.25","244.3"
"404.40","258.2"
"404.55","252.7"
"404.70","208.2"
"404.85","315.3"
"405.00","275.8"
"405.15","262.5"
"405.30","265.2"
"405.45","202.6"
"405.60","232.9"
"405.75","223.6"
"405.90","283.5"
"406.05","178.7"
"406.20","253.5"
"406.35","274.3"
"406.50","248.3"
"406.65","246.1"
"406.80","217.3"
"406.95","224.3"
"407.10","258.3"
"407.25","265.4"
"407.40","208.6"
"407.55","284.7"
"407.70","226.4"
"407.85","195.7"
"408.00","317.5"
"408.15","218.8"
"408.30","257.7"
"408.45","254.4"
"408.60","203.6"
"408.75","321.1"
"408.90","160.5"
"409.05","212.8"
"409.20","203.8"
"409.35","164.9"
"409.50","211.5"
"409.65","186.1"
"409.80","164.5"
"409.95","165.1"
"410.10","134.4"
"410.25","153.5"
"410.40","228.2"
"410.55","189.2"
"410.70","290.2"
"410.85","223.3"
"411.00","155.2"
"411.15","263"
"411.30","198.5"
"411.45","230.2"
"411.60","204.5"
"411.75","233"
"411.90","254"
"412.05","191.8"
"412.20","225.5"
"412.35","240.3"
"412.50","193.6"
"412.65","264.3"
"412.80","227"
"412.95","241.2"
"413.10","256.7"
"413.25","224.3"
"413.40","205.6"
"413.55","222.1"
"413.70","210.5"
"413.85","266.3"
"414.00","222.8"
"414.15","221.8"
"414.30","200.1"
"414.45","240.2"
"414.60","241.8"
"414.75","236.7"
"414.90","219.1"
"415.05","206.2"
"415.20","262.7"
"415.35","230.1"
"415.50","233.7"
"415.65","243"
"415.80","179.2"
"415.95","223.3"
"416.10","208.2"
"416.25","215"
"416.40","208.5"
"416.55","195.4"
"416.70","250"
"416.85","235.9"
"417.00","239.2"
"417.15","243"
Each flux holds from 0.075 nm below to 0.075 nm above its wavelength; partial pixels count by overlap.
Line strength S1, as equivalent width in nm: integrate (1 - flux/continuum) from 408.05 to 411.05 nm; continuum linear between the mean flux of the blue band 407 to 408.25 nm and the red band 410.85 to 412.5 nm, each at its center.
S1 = 0.35 nm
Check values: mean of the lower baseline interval 247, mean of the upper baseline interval 219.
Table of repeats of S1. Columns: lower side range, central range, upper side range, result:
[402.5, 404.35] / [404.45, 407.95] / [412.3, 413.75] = -0.18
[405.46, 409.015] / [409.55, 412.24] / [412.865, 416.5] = 0.33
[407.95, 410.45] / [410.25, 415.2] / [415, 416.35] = -0.22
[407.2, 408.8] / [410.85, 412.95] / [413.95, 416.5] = 0.11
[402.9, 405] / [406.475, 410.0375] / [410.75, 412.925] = 0.07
